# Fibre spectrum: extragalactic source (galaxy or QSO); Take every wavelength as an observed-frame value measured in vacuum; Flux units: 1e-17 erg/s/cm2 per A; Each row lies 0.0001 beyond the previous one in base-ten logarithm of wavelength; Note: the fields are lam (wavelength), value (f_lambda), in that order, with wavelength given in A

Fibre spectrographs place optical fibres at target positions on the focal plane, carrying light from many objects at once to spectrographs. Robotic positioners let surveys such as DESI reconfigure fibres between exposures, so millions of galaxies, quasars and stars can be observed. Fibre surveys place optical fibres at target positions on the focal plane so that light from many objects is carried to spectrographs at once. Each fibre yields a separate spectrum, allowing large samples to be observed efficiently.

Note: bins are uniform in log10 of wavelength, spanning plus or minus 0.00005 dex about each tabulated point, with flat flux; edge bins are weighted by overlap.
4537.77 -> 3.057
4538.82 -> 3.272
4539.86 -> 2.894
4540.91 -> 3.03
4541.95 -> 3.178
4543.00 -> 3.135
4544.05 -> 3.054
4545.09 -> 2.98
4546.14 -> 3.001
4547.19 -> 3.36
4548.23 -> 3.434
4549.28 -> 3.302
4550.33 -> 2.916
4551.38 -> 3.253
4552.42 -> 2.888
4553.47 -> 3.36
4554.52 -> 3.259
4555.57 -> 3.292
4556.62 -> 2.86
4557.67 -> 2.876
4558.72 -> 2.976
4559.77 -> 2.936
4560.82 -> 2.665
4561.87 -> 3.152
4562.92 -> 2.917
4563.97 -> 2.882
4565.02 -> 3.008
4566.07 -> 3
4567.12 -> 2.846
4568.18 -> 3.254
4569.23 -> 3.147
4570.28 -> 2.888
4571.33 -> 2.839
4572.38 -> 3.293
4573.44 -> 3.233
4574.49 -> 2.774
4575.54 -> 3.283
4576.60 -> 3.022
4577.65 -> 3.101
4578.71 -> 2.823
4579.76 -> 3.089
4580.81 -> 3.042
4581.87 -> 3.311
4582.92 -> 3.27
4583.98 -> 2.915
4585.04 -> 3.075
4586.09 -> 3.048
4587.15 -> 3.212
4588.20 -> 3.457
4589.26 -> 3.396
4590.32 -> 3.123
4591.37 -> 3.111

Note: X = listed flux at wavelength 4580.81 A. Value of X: 3.042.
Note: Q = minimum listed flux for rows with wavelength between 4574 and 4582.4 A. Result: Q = 2.774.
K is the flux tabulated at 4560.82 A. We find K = 2.665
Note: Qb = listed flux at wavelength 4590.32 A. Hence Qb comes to 3.123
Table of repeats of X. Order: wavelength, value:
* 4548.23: 3.434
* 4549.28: 3.302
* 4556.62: 2.86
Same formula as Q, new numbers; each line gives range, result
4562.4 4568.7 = 2.846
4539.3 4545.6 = 2.894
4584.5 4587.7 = 3.048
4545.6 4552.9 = 2.888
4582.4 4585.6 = 2.915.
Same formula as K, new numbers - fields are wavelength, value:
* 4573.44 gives 3.233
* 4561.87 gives 3.152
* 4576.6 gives 3.022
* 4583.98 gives 2.915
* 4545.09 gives 2.98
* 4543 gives 3.135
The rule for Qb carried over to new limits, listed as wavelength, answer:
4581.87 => 3.311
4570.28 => 2.888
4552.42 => 2.888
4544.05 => 3.054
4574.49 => 2.774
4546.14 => 3.001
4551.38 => 3.253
